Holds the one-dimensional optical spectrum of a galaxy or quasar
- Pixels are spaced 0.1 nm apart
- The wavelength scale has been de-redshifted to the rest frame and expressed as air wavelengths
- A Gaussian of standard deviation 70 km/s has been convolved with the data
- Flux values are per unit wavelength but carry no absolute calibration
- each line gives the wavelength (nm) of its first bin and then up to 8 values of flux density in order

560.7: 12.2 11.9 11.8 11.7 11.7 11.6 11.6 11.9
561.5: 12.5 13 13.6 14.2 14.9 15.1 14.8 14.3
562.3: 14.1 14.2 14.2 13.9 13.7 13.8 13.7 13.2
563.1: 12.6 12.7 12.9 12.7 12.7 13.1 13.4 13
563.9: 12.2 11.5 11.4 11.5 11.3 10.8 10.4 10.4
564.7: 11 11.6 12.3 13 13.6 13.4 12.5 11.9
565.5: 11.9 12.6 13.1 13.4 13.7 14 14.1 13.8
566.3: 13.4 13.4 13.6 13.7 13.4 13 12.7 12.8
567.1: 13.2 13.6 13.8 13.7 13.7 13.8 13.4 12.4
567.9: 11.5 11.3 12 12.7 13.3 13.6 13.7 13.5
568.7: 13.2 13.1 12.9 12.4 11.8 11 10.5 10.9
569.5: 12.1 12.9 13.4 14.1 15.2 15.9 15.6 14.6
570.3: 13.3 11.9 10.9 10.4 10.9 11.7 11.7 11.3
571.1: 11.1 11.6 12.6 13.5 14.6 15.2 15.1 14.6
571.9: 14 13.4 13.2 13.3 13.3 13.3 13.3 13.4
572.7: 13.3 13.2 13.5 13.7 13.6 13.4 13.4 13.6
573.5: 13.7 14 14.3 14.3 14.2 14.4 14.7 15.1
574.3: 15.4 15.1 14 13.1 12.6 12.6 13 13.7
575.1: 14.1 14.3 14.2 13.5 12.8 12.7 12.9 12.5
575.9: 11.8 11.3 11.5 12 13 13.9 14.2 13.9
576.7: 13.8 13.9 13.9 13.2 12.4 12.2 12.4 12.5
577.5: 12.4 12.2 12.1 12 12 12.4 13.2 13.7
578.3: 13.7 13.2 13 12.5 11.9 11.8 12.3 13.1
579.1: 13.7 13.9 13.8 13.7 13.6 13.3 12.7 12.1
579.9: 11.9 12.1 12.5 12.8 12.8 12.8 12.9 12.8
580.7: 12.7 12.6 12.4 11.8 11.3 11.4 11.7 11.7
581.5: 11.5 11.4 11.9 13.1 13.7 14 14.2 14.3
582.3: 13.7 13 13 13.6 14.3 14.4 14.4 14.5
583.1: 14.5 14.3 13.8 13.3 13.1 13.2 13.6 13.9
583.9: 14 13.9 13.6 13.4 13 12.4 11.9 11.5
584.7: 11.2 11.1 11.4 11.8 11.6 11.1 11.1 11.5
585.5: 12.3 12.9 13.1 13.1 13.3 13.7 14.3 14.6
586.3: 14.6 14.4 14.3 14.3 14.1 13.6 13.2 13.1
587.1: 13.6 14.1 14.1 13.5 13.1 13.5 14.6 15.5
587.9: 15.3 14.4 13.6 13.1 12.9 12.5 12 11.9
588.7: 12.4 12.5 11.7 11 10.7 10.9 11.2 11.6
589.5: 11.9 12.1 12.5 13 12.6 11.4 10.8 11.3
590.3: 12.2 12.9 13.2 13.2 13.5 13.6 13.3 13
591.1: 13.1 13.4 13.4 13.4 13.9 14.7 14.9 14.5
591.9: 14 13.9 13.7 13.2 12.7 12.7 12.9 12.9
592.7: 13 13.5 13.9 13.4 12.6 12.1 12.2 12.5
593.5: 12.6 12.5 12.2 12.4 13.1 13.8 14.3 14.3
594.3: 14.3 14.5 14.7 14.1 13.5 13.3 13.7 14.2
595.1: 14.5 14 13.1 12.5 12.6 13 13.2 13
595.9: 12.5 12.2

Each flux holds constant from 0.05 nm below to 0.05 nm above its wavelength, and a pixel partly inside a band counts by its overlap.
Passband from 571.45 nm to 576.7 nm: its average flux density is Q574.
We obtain 13.6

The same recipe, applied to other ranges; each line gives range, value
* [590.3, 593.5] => 13.3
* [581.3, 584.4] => 13.4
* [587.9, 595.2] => 13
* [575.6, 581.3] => 12.7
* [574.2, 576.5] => 13.2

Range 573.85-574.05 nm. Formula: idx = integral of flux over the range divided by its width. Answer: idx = 14.3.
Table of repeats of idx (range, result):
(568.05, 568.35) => 12.7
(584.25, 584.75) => 12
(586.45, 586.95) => 13.9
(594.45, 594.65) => 14.4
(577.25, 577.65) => 12.4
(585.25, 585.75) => 12.2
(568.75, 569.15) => 12.6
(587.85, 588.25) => 14.1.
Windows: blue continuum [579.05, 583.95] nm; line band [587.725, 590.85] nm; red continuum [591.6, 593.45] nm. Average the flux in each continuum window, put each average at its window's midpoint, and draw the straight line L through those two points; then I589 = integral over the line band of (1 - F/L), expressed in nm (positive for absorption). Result 0.17 nm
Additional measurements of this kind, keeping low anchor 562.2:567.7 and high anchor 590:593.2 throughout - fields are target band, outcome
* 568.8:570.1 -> 0.01 nm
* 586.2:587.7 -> -0.08 nm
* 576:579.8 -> 0.04 nm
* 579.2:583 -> 0.06 nm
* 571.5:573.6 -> -0.11 nm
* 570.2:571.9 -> 0.05 nm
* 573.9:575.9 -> -0.10 nm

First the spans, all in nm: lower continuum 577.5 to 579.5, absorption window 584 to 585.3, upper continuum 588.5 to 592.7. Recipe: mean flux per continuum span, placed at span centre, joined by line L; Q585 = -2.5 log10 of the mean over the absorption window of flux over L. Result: 0.07 mag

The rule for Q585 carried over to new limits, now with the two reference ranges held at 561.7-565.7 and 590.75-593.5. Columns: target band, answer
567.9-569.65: 0.05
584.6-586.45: 0.05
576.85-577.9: 0.05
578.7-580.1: 0.02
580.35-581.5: 0.08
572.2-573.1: -0.03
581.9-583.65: -0.05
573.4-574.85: -0.09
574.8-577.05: -0.01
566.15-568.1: -0.02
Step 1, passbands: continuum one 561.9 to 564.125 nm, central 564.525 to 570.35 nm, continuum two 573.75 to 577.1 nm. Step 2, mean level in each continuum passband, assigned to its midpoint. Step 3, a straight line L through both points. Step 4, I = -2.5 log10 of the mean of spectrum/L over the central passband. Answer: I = 0.03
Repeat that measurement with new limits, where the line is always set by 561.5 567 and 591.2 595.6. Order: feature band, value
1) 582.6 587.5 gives 0.01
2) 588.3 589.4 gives 0.14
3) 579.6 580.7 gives 0.06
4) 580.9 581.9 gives 0.12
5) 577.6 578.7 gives 0.04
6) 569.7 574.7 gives -0.03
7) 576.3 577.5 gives 0.00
